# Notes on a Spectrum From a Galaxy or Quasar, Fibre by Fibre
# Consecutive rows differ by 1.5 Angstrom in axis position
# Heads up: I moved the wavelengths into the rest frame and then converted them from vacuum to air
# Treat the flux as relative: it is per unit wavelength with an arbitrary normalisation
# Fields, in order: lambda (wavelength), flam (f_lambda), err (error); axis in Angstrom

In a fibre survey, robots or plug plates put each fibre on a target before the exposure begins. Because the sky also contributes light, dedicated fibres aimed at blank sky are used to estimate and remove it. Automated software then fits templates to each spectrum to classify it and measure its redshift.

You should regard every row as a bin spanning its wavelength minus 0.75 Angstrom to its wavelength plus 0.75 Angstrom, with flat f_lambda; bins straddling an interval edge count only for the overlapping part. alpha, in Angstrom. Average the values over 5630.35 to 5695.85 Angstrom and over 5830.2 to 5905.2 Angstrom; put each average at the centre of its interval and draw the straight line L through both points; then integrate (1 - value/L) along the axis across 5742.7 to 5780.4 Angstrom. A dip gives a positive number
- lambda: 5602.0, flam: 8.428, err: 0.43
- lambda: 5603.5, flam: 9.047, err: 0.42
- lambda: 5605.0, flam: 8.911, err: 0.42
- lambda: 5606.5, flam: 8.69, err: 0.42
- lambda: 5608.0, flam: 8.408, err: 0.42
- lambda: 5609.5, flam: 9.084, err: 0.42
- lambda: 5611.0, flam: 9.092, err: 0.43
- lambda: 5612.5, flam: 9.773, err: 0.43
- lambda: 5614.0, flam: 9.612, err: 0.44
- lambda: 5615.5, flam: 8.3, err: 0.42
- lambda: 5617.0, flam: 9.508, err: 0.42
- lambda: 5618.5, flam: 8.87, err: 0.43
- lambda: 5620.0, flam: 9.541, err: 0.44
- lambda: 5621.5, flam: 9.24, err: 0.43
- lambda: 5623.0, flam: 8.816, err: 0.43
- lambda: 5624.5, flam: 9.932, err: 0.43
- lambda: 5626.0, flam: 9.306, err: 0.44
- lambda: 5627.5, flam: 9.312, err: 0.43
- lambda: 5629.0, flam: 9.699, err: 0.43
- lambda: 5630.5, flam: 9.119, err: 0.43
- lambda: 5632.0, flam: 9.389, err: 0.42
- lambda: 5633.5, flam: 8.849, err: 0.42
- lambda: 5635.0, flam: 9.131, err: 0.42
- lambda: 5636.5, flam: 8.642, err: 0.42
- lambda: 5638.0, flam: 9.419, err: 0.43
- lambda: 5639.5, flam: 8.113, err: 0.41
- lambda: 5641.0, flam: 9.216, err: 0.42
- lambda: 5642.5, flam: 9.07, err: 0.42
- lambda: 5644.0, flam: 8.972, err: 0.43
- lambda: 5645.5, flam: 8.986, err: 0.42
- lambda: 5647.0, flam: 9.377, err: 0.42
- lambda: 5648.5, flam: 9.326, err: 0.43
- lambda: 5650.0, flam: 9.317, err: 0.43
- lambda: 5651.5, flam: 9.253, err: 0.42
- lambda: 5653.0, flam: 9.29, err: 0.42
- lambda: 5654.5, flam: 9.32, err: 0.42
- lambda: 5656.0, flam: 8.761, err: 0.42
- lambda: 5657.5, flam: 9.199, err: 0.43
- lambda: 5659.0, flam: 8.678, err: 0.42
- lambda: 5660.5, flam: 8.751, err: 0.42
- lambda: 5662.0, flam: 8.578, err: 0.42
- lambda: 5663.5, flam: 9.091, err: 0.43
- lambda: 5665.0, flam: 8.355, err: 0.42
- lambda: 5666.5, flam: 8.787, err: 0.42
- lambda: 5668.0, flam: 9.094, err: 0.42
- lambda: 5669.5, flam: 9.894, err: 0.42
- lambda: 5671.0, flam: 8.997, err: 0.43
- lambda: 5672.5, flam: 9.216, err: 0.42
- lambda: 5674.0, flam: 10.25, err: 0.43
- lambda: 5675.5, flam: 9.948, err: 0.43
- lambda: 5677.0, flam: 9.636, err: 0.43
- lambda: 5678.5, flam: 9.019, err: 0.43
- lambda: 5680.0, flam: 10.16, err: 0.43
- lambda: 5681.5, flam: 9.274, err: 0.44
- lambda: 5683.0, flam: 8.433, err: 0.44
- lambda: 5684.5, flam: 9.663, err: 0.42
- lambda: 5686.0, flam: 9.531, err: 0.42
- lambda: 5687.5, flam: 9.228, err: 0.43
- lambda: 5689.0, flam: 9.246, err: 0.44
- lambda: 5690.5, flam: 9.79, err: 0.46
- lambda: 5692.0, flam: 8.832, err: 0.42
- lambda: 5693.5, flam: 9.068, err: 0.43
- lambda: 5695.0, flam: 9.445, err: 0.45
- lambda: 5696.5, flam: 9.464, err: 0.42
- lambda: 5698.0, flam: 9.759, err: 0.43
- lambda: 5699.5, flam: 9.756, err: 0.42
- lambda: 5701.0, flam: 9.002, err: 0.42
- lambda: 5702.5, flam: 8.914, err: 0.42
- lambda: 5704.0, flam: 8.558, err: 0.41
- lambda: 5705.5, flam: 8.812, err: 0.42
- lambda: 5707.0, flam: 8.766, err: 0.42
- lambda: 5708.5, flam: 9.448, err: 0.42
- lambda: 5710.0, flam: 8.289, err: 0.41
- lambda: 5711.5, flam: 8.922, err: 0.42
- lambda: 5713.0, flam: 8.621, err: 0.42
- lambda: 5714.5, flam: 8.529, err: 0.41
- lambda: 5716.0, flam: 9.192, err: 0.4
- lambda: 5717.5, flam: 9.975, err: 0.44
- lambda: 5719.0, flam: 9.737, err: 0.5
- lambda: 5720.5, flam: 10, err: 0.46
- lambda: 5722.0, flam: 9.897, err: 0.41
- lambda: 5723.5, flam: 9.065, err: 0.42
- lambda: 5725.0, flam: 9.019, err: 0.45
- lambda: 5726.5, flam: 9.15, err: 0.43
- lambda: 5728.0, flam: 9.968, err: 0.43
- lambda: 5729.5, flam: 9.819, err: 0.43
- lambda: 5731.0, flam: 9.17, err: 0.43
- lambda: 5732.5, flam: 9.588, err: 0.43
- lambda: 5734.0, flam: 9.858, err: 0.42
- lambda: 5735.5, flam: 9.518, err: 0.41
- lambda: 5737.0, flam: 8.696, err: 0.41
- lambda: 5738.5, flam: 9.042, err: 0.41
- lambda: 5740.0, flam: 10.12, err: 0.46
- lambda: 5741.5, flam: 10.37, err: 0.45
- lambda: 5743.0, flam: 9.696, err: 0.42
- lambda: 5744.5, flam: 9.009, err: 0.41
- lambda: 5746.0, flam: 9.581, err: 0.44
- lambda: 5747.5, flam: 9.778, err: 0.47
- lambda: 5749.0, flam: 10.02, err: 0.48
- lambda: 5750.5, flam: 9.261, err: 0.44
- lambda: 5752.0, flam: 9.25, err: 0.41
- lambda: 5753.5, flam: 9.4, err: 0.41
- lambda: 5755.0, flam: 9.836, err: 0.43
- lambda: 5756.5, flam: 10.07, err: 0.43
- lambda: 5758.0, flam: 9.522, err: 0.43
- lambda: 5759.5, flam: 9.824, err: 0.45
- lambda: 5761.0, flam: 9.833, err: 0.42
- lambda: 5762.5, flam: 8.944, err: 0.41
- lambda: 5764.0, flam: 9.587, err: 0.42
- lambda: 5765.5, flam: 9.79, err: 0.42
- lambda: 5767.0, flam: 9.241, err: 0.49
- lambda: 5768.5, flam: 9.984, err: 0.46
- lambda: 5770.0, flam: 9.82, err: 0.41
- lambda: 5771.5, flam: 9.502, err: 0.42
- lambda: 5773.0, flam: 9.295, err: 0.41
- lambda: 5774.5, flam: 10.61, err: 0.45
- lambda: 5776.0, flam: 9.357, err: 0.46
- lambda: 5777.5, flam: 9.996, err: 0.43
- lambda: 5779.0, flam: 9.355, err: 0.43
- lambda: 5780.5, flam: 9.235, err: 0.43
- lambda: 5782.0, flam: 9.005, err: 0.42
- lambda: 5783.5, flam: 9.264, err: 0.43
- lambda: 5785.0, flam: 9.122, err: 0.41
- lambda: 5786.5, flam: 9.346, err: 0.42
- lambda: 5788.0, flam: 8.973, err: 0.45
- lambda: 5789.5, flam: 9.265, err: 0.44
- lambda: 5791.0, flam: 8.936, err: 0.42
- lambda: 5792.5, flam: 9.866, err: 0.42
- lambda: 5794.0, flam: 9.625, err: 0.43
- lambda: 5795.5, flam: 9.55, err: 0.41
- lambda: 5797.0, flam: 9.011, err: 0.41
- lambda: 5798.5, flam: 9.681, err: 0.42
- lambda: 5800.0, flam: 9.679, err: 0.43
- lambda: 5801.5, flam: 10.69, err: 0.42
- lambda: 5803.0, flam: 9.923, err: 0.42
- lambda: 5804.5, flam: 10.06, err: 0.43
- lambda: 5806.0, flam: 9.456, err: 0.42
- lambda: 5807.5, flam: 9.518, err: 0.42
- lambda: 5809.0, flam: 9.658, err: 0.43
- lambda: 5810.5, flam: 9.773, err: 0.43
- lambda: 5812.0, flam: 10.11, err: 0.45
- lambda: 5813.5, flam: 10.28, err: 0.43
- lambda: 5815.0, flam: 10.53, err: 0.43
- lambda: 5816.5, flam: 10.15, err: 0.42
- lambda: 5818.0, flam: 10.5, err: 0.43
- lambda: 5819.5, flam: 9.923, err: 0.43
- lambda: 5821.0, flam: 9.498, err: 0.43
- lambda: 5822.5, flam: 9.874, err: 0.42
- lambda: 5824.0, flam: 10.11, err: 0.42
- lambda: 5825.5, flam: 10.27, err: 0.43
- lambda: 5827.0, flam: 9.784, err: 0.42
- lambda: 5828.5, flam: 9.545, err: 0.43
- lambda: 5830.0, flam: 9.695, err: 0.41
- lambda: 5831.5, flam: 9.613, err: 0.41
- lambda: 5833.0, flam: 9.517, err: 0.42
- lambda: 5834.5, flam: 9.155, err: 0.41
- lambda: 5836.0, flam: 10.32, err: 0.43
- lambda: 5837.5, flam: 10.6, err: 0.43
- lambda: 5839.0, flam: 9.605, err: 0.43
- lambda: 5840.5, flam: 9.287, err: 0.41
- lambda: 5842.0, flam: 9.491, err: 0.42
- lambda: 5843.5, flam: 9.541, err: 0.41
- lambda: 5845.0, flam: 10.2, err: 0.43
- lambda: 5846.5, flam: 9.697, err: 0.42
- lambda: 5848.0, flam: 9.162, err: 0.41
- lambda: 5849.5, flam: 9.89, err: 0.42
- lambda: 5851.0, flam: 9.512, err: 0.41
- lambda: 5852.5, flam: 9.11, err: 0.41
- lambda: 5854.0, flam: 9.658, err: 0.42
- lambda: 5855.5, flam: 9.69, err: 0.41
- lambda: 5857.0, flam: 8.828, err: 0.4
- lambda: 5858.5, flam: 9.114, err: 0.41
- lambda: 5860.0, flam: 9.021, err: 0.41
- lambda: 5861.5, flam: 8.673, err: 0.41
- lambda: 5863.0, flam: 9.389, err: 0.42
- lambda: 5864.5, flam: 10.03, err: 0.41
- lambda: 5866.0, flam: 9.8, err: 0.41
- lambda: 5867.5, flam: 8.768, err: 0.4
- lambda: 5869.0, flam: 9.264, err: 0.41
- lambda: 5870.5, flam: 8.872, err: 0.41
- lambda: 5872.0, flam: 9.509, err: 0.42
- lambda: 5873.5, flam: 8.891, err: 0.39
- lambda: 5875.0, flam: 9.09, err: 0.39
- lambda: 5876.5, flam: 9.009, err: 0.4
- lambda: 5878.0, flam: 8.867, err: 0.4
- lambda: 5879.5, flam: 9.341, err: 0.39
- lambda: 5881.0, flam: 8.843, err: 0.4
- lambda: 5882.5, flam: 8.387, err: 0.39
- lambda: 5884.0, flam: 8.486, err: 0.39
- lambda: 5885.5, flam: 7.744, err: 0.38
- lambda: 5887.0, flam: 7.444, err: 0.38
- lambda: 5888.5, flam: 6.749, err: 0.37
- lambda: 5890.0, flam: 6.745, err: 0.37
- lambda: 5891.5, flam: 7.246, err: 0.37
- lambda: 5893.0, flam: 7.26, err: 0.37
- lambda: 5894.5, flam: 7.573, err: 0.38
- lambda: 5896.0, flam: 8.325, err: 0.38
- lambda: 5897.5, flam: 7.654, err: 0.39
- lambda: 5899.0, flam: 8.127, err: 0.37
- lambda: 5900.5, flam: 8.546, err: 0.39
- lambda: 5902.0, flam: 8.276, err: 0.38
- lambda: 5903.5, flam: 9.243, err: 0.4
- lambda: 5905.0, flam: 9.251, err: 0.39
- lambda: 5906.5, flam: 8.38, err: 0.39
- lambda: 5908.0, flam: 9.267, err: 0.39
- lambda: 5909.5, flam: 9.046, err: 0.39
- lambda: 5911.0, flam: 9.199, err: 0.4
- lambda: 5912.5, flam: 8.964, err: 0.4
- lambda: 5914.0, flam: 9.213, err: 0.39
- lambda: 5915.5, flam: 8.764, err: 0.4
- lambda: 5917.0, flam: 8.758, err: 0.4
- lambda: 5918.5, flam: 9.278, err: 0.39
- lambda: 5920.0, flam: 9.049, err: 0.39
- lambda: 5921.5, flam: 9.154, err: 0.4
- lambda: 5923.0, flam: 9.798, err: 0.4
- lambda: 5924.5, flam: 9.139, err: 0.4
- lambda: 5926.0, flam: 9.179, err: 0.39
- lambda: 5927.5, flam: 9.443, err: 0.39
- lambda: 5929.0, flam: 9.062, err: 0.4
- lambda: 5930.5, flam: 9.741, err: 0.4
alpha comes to -2.3 Angstrom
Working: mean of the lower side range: 9.18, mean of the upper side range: 8.93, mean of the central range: 9.61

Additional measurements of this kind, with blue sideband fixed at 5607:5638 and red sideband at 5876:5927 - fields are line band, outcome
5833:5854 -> -2.37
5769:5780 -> -1.08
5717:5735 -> -1.31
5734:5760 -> -2.04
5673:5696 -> -1.00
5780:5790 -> -0.41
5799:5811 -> -1.48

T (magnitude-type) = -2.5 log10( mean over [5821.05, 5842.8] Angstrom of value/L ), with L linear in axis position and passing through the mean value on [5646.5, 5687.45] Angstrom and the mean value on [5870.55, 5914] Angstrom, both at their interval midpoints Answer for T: -0.13 mag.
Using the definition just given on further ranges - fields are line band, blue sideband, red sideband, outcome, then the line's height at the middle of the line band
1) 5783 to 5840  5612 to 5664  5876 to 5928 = -0.12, 8.76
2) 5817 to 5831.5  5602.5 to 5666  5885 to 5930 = -0.14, 8.7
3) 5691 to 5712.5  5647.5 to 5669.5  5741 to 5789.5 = 0.02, 9.24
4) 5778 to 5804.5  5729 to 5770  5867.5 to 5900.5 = -0.03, 9.18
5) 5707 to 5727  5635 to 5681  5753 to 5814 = 0.02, 9.37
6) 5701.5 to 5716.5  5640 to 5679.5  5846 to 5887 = 0.04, 9.15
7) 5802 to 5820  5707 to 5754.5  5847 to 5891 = -0.10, 9.11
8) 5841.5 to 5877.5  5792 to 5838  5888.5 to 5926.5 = -0.01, 9.25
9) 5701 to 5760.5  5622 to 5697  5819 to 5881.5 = -0.01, 9.31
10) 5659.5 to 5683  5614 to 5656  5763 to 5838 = 0.01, 9.28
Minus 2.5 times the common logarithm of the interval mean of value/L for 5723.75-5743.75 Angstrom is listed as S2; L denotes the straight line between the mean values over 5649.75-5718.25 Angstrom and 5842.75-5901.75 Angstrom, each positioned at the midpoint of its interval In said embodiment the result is -0.05 mag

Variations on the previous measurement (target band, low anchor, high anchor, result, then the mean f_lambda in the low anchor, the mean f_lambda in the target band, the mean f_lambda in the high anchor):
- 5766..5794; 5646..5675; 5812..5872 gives 0.00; 9.14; 9.46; 9.64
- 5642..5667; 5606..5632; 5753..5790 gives 0.03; 9.2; 9.01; 9.53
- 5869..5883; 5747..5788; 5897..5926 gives 0.01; 9.55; 9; 8.92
